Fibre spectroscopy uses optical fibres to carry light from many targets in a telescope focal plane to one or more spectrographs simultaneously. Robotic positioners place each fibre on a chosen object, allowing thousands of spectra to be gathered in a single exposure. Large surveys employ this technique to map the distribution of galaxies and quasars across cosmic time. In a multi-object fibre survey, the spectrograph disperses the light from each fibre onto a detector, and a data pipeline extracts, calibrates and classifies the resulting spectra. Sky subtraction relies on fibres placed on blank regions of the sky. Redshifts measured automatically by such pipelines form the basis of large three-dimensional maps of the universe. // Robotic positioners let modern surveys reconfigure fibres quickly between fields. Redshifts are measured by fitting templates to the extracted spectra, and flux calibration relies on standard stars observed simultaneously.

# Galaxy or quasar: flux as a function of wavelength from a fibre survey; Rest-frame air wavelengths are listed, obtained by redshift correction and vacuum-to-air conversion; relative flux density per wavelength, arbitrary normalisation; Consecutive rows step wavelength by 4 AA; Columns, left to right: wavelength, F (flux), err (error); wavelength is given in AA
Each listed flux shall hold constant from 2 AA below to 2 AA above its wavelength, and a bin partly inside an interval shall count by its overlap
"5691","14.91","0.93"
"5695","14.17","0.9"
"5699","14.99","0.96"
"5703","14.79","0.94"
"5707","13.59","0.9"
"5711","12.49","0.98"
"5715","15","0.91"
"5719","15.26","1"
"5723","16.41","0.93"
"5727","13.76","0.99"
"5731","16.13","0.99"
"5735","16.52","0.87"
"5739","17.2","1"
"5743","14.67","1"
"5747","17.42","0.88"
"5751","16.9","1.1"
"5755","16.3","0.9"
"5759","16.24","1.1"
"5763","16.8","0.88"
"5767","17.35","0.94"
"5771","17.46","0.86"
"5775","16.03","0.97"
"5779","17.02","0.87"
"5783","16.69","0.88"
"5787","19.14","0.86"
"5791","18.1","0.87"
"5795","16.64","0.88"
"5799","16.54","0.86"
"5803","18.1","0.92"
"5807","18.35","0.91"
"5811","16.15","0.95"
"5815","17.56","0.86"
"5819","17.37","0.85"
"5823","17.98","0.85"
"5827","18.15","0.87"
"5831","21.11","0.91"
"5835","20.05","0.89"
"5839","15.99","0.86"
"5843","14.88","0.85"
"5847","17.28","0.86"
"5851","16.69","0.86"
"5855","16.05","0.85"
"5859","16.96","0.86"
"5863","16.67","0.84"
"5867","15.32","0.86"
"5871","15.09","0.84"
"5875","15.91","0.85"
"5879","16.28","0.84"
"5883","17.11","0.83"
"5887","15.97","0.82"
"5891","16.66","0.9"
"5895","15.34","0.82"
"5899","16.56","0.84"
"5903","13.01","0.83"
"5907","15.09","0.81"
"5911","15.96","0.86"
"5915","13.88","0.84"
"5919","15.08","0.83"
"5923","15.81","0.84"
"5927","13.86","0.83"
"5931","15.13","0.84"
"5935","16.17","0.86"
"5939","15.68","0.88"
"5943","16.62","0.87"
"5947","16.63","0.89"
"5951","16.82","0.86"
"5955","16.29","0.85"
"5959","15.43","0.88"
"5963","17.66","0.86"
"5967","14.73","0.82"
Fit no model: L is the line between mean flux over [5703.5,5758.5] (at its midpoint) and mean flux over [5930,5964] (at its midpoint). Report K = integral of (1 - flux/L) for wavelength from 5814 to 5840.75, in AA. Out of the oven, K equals -4.25 AA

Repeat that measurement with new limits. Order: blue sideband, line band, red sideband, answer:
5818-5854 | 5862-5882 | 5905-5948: 1.1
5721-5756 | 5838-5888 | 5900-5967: -1.3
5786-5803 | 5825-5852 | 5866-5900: -1.5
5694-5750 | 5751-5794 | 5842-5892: -4.2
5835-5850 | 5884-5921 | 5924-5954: 1.9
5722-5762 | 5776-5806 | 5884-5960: -2.7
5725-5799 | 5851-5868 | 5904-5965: -0.2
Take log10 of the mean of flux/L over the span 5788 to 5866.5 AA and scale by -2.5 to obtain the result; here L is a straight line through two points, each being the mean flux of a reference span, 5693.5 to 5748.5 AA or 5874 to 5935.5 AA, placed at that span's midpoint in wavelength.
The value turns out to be -0.14 mag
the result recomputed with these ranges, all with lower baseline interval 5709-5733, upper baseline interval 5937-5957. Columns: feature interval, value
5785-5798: -0.17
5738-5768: -0.10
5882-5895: -0.02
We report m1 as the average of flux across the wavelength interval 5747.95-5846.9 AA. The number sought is 17.4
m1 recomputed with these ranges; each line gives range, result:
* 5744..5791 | 17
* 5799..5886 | 17.1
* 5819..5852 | 17.8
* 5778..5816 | 17.4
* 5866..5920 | 15.5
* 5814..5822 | 17.5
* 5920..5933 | 14.9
